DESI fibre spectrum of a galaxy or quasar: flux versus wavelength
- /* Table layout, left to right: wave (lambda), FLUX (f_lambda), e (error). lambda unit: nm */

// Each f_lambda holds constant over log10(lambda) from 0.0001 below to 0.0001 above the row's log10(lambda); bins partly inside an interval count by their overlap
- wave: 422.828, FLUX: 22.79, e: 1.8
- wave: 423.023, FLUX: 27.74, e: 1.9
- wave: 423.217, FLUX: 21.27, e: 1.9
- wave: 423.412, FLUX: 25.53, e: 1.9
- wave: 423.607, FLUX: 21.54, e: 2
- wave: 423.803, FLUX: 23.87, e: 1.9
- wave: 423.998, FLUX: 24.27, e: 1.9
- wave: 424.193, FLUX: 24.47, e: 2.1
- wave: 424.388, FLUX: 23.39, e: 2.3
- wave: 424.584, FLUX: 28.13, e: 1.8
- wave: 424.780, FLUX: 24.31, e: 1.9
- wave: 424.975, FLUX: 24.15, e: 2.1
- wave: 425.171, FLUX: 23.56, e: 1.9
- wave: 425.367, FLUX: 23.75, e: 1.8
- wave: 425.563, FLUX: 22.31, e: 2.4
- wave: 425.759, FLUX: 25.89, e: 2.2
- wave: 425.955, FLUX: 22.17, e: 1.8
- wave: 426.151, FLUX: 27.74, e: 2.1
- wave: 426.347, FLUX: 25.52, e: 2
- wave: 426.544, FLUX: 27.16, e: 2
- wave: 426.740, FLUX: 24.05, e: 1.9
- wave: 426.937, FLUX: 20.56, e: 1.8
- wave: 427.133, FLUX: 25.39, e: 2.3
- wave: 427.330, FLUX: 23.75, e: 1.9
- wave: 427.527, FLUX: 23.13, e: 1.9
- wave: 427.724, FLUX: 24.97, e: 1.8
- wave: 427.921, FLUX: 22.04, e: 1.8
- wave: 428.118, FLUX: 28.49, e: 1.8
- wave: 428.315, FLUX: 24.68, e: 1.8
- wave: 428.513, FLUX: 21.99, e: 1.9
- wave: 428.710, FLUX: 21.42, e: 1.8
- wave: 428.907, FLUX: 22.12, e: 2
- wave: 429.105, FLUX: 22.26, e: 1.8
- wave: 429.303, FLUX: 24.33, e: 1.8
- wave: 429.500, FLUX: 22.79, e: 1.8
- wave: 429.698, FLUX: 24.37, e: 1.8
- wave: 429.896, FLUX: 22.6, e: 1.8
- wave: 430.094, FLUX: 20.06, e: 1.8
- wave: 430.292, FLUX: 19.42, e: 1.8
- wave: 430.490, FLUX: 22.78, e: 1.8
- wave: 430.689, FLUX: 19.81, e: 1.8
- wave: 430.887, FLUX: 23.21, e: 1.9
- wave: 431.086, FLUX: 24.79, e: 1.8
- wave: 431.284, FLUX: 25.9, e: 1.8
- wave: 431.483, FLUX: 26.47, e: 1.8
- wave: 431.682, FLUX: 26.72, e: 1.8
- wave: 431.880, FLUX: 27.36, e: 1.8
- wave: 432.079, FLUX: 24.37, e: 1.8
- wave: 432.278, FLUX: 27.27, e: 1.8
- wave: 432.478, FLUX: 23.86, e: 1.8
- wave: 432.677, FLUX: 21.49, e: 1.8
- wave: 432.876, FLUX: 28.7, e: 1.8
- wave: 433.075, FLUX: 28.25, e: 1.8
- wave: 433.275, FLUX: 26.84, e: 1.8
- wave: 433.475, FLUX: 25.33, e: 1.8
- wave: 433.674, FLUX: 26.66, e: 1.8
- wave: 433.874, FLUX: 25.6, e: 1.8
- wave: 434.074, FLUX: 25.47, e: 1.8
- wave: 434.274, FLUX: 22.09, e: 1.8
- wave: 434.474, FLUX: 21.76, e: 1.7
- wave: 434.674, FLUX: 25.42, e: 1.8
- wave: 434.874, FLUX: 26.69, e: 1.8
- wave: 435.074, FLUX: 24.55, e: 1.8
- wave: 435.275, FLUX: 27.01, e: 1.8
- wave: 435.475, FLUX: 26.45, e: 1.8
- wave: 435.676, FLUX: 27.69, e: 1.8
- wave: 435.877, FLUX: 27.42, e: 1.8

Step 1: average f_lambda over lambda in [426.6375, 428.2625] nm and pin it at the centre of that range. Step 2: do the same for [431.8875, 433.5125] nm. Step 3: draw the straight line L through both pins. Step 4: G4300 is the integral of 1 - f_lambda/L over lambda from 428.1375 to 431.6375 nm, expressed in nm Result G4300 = 0.26 nm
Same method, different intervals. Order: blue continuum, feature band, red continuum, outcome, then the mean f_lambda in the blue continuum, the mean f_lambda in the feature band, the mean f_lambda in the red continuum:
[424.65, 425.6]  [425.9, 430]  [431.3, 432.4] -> 0.16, 23.8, 23.9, 26.3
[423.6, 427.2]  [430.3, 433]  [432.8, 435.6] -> 0.07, 24.4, 24.7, 25.8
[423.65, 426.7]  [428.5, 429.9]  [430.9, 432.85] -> 0.13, 24.6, 22.8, 25.4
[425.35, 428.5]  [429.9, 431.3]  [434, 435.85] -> 0.15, 24.4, 22.1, 25.3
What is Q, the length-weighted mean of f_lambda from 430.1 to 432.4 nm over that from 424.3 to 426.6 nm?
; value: 1.0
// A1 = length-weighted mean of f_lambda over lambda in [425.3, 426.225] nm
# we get 24.3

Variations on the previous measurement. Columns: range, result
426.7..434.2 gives 24.2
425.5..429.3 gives 24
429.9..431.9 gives 23.5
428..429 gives 23.7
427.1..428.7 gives 24.1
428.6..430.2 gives 22.5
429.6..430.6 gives 21.8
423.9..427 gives 24.5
